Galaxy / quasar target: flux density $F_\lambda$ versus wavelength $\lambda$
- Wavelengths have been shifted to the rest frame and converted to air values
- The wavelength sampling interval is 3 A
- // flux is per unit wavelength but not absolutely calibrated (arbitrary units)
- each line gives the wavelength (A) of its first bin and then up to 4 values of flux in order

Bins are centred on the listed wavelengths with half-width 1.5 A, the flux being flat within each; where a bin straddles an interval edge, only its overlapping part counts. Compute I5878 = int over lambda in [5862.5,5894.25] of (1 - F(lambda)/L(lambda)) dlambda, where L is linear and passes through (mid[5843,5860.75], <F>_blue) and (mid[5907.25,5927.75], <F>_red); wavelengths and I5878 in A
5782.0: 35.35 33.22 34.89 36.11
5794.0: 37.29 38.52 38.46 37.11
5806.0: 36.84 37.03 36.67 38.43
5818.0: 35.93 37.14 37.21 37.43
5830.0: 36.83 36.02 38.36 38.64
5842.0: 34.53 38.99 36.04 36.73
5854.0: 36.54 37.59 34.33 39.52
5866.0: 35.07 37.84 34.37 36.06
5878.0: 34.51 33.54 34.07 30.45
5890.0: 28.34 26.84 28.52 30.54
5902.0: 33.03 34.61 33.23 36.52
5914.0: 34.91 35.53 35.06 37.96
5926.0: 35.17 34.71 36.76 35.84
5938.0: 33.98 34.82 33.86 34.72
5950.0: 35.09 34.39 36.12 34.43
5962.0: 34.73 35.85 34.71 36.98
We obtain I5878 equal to 2.38 A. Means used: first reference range 36.7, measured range 33.6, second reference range 35.6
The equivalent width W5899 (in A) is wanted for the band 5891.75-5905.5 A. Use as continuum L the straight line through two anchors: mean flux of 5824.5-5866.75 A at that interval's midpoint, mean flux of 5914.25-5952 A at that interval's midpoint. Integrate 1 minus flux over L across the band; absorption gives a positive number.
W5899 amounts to 2.1 A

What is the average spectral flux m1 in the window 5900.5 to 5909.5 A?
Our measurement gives 33.6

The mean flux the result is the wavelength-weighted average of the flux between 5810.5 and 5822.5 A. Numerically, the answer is 37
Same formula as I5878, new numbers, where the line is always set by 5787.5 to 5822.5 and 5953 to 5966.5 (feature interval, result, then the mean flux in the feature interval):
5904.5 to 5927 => 0.20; 35.4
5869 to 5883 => 0.49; 34.9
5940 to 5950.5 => 0.24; 34.6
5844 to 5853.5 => -0.14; 37.1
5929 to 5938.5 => -0.01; 35.6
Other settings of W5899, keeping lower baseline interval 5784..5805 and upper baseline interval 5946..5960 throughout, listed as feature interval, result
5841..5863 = -0.4 A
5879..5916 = 3.6 A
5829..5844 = -0.3 A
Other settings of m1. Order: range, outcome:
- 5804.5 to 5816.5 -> 37.2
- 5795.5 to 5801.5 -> 38.5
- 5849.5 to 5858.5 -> 37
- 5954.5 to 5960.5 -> 35.3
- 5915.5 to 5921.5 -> 35.3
